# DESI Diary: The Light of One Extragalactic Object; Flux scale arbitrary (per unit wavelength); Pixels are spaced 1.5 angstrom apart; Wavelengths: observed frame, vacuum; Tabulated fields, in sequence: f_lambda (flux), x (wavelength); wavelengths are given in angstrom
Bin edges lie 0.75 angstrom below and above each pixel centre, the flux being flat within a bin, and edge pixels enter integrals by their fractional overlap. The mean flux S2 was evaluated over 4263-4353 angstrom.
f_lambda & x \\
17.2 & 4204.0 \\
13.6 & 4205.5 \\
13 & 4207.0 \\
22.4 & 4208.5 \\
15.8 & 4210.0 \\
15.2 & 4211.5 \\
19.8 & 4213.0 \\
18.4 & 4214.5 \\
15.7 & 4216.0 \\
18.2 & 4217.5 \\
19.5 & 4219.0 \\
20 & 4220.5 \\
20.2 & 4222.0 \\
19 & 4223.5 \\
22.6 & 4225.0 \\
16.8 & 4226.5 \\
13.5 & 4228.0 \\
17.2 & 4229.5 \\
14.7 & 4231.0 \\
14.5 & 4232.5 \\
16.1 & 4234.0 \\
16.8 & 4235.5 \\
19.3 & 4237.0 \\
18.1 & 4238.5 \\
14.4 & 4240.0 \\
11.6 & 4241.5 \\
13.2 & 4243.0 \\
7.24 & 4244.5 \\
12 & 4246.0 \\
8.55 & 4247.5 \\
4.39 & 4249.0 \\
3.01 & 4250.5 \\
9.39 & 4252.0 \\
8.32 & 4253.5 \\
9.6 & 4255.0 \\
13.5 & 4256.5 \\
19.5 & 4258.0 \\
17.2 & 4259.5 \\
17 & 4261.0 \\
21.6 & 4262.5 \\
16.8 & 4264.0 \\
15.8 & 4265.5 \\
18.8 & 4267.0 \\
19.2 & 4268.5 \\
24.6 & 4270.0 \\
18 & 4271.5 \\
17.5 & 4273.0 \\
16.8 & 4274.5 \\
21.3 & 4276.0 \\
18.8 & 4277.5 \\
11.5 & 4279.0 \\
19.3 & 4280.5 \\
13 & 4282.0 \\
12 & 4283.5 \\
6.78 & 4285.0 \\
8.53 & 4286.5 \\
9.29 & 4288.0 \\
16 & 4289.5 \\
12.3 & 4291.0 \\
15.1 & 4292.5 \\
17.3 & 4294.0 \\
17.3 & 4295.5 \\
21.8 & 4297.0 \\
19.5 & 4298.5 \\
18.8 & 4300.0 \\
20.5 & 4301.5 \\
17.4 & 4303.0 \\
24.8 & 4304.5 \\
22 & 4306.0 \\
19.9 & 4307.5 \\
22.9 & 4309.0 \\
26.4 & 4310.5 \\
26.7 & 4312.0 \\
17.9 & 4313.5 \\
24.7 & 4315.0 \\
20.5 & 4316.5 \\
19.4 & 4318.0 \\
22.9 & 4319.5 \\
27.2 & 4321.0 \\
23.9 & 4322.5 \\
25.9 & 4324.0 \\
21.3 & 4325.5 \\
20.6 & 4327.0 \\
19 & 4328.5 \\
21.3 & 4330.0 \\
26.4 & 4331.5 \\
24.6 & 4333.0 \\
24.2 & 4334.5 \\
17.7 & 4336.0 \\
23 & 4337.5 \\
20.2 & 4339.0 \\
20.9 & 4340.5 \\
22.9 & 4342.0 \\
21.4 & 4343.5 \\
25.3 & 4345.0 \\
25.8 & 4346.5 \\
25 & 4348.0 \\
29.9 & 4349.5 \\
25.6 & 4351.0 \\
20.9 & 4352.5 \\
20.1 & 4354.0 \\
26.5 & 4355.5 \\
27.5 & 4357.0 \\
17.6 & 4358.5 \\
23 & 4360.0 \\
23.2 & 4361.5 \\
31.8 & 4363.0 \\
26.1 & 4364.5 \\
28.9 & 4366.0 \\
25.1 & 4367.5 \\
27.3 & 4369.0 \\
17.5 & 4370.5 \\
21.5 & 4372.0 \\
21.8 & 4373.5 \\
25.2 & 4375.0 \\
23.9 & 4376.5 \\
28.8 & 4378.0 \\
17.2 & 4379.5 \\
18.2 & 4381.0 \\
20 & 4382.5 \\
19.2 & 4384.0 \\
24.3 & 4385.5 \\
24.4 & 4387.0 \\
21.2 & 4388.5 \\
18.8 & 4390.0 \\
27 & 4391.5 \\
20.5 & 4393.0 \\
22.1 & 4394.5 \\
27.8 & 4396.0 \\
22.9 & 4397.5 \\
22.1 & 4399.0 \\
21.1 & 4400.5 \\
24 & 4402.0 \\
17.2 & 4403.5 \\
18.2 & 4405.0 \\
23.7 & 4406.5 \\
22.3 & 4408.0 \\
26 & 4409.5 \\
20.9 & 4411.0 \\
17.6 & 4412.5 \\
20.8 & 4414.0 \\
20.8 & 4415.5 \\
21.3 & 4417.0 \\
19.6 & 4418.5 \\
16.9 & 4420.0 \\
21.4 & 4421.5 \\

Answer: 20.1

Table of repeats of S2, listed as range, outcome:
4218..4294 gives 15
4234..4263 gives 12.9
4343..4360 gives 24.1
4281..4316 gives 17.9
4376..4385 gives 21.2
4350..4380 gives 24.1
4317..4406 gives 23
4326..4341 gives 21.8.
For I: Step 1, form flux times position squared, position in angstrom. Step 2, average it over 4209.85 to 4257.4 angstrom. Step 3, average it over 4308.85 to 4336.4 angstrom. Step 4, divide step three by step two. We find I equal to 1.64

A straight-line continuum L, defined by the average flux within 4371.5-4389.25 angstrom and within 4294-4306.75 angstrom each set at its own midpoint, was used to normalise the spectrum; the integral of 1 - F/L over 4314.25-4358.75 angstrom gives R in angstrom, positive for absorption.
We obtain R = -4.5 angstrom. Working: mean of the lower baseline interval 20.1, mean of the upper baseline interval 22.2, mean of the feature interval 23.1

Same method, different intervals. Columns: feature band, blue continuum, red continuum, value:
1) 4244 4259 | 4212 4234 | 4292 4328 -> 7.3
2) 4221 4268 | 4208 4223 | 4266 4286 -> 8.0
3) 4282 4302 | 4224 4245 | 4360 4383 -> 4.4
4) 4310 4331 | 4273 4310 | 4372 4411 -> -4.9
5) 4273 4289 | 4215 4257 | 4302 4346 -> 3.8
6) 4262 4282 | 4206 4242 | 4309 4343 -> 1.5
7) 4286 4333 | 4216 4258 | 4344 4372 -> 0.6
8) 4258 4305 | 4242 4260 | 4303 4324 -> -2.8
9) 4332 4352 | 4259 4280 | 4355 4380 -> -0.7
